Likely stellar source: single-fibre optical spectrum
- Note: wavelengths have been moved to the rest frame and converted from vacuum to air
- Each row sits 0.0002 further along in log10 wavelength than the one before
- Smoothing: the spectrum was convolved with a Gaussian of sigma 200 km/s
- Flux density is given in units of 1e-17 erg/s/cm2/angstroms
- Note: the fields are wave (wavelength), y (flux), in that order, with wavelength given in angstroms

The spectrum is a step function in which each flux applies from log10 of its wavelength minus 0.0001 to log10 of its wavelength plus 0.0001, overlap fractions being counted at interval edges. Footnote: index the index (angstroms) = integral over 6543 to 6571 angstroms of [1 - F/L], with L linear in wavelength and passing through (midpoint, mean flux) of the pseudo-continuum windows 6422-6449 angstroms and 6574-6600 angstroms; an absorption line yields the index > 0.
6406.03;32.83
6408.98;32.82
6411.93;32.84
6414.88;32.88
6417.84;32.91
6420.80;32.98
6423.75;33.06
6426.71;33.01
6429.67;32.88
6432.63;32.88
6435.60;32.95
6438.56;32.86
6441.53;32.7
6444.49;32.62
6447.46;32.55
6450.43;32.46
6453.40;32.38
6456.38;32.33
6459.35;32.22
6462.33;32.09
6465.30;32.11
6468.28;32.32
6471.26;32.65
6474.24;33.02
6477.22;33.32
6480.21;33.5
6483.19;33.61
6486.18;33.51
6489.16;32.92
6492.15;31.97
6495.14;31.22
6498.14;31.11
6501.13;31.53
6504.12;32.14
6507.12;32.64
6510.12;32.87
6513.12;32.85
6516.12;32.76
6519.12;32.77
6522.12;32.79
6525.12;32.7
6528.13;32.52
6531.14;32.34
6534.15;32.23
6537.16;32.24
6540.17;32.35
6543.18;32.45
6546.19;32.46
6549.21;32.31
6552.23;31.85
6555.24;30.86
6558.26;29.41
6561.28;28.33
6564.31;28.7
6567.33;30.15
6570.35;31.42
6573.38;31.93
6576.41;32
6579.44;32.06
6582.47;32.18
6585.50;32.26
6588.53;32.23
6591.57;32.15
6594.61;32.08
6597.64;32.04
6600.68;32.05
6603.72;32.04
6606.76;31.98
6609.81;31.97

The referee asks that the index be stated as 1.4 angstroms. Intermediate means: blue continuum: 32.8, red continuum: 32.1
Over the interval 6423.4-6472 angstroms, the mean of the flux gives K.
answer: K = 32.6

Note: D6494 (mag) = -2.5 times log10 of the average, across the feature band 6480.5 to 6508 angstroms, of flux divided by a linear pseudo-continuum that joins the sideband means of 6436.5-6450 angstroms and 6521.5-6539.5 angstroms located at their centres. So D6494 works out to 0.01 mag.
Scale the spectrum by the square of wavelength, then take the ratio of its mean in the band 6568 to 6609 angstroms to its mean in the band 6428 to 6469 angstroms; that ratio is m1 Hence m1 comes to 1.03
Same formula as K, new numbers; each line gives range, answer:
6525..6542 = 32.4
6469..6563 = 32.2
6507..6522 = 32.8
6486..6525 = 32.4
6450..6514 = 32.5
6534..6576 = 31.2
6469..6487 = 33.2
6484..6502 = 32.1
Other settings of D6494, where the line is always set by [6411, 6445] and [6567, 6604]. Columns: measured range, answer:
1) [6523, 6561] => 0.011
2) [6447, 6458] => 0.011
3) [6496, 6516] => 0.008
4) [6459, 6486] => -0.006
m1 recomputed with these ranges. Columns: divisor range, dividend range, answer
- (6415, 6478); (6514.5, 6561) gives 1.01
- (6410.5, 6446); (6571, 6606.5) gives 1.02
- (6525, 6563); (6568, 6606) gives 1.02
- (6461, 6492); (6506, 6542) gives 1.01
